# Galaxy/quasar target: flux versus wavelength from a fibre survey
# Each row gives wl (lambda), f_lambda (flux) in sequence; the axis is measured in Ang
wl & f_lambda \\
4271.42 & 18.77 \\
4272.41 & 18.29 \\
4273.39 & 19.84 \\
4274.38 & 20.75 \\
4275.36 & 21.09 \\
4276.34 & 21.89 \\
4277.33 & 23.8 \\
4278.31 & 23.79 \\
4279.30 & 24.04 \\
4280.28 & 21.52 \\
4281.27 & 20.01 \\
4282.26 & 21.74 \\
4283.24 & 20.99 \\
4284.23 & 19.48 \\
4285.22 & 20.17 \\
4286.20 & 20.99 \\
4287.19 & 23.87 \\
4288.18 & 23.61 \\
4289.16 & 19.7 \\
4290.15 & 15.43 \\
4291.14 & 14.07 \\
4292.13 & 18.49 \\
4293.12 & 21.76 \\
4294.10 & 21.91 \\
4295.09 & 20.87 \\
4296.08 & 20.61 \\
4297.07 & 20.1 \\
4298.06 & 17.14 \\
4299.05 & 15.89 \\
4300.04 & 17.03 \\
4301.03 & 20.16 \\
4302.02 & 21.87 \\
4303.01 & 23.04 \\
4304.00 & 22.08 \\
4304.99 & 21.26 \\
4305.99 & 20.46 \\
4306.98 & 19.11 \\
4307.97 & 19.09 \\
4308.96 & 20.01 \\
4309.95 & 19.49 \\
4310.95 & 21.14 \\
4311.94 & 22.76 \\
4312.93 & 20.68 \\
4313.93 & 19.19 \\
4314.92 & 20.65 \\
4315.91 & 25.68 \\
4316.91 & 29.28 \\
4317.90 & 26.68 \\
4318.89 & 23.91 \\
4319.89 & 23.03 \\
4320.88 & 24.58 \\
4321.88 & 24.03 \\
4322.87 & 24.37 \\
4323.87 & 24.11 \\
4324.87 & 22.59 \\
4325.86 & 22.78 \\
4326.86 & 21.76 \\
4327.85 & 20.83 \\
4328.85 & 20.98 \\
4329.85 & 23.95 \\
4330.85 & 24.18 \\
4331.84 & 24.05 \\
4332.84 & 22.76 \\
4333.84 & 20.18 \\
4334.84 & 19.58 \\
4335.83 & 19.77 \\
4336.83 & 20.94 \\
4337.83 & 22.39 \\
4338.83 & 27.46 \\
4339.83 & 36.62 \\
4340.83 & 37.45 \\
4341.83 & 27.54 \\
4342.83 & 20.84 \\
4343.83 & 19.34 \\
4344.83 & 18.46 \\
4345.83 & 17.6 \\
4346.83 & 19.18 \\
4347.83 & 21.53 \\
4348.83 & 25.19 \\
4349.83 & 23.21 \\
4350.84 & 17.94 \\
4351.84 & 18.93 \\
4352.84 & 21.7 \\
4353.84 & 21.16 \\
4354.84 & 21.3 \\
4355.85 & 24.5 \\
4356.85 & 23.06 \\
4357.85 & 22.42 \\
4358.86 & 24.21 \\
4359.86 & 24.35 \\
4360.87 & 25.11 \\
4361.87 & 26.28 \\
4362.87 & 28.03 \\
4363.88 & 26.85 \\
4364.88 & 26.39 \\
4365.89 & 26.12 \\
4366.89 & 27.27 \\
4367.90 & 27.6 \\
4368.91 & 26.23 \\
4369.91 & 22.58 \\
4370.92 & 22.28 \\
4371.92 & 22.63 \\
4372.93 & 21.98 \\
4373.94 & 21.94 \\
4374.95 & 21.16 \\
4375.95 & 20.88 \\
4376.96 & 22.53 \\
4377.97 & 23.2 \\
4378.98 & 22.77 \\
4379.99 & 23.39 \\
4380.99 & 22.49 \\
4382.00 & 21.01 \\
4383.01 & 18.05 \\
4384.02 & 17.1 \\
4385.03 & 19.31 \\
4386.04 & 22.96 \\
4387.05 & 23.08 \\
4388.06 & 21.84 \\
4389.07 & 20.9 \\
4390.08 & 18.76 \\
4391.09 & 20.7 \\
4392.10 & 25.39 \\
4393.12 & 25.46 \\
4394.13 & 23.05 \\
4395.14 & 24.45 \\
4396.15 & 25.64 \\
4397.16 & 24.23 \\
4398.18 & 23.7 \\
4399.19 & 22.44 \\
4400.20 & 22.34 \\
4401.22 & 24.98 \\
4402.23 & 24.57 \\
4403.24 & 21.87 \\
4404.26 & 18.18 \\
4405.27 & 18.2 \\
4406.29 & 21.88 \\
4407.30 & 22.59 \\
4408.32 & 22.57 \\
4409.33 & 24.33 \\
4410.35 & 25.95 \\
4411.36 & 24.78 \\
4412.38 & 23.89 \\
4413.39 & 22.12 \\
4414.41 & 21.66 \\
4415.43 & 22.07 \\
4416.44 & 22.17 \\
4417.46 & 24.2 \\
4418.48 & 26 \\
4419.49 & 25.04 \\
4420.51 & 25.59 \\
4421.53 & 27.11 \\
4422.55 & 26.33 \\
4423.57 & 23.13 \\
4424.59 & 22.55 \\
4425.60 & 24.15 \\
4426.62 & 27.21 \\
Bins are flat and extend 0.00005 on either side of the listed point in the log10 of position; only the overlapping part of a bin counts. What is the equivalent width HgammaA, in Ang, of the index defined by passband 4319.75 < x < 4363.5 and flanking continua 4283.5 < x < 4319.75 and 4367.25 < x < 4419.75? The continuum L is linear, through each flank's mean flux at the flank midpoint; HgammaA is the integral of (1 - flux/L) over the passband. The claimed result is -3.21 Ang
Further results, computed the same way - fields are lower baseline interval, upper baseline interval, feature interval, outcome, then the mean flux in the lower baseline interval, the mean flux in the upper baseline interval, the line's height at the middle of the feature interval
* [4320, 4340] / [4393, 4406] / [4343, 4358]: 1.4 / 23.2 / 22.9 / 23.1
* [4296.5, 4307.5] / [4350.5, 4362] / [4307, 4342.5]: -4.2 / 19.8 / 22.5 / 21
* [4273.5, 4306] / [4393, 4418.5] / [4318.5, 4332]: -1.2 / 20.6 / 23.1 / 21.4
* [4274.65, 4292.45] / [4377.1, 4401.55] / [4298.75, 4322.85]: -0.7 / 20.8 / 22.4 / 21.2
